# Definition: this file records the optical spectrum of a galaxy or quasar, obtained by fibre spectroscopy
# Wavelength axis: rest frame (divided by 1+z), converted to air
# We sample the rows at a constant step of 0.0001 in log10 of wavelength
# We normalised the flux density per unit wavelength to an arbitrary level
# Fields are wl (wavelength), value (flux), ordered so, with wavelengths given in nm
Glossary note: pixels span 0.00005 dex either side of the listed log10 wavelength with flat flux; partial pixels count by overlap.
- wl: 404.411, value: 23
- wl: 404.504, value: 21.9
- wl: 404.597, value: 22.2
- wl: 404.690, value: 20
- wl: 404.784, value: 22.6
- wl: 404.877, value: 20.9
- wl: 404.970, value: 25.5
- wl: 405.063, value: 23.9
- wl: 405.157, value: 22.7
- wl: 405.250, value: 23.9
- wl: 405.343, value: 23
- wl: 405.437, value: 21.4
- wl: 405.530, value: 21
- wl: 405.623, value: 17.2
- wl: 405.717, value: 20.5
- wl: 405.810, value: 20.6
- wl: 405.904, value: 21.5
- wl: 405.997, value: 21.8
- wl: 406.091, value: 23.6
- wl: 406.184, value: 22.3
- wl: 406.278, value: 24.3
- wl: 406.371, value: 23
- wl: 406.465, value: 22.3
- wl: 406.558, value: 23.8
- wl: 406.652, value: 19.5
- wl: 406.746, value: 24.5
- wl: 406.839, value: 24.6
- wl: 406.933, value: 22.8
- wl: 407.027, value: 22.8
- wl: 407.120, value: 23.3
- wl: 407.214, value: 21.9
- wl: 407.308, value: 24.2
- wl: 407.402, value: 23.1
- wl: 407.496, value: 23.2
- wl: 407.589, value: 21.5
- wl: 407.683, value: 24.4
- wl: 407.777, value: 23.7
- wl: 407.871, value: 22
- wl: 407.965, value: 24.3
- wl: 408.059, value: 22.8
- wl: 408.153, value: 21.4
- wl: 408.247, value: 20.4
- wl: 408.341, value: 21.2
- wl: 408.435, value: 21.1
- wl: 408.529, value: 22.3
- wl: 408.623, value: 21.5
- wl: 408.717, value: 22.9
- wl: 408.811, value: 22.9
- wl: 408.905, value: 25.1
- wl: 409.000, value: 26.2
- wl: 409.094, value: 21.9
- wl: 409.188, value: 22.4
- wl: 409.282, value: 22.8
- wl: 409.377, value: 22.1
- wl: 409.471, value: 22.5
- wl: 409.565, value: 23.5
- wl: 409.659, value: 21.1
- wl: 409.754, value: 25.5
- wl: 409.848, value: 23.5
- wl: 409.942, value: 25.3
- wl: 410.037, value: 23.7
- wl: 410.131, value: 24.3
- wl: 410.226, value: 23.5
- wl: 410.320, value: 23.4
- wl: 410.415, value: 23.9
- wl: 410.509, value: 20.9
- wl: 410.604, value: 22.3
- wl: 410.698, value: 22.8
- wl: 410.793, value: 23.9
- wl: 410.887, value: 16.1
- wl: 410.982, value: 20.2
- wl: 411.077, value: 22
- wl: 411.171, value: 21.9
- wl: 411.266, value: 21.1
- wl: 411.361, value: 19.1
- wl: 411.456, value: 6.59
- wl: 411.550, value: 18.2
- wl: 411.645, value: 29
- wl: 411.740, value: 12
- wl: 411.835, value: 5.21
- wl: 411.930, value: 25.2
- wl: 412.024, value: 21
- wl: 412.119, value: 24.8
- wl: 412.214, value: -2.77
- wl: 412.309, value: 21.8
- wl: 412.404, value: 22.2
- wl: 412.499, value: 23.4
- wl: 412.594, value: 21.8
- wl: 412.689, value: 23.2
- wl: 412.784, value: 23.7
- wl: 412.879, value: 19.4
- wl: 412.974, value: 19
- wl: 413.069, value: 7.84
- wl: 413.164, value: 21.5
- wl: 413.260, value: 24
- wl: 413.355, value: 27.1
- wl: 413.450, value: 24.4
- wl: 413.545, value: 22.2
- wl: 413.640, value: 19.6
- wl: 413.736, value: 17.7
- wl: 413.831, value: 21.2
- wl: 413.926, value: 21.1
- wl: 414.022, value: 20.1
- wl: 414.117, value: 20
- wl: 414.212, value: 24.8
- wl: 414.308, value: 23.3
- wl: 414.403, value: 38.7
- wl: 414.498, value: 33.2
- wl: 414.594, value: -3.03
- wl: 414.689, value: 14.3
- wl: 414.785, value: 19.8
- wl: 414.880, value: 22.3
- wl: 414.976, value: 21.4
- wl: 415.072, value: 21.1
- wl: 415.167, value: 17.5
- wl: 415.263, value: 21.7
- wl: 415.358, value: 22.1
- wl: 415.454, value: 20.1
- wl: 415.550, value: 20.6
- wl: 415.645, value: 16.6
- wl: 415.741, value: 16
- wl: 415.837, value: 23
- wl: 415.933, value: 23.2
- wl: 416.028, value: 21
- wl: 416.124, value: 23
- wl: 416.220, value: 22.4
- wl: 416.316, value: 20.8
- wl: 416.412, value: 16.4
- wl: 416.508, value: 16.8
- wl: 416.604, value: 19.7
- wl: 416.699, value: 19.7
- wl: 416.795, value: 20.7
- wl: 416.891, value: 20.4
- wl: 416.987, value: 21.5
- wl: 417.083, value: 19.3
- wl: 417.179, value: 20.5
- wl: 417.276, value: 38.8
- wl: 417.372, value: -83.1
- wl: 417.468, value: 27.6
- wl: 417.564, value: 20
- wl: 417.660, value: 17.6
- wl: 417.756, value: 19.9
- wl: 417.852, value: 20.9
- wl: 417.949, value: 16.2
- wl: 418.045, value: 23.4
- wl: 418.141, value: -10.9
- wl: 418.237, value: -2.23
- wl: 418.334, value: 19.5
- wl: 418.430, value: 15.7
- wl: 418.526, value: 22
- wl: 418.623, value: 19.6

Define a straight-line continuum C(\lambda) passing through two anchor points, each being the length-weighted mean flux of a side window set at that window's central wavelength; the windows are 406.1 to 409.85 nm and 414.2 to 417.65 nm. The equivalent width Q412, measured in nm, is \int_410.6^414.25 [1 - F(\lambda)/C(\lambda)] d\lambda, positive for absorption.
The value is 0.08 nm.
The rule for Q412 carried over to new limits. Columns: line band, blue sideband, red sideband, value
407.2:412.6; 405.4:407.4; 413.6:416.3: 0.06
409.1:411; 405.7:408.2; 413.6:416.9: -0.07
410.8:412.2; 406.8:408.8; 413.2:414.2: 0.24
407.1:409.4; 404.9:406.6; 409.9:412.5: -0.16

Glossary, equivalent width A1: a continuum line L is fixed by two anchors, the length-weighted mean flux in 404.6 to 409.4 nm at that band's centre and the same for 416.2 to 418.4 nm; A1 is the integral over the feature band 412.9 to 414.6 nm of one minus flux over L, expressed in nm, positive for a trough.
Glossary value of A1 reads -0.49 nm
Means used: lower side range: 22.5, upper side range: 14.1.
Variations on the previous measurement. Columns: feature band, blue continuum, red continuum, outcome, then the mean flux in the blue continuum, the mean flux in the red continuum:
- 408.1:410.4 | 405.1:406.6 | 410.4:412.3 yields -0.35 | 22.1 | 18.6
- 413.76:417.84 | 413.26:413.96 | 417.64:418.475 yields -0.19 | 22.1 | 13.2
